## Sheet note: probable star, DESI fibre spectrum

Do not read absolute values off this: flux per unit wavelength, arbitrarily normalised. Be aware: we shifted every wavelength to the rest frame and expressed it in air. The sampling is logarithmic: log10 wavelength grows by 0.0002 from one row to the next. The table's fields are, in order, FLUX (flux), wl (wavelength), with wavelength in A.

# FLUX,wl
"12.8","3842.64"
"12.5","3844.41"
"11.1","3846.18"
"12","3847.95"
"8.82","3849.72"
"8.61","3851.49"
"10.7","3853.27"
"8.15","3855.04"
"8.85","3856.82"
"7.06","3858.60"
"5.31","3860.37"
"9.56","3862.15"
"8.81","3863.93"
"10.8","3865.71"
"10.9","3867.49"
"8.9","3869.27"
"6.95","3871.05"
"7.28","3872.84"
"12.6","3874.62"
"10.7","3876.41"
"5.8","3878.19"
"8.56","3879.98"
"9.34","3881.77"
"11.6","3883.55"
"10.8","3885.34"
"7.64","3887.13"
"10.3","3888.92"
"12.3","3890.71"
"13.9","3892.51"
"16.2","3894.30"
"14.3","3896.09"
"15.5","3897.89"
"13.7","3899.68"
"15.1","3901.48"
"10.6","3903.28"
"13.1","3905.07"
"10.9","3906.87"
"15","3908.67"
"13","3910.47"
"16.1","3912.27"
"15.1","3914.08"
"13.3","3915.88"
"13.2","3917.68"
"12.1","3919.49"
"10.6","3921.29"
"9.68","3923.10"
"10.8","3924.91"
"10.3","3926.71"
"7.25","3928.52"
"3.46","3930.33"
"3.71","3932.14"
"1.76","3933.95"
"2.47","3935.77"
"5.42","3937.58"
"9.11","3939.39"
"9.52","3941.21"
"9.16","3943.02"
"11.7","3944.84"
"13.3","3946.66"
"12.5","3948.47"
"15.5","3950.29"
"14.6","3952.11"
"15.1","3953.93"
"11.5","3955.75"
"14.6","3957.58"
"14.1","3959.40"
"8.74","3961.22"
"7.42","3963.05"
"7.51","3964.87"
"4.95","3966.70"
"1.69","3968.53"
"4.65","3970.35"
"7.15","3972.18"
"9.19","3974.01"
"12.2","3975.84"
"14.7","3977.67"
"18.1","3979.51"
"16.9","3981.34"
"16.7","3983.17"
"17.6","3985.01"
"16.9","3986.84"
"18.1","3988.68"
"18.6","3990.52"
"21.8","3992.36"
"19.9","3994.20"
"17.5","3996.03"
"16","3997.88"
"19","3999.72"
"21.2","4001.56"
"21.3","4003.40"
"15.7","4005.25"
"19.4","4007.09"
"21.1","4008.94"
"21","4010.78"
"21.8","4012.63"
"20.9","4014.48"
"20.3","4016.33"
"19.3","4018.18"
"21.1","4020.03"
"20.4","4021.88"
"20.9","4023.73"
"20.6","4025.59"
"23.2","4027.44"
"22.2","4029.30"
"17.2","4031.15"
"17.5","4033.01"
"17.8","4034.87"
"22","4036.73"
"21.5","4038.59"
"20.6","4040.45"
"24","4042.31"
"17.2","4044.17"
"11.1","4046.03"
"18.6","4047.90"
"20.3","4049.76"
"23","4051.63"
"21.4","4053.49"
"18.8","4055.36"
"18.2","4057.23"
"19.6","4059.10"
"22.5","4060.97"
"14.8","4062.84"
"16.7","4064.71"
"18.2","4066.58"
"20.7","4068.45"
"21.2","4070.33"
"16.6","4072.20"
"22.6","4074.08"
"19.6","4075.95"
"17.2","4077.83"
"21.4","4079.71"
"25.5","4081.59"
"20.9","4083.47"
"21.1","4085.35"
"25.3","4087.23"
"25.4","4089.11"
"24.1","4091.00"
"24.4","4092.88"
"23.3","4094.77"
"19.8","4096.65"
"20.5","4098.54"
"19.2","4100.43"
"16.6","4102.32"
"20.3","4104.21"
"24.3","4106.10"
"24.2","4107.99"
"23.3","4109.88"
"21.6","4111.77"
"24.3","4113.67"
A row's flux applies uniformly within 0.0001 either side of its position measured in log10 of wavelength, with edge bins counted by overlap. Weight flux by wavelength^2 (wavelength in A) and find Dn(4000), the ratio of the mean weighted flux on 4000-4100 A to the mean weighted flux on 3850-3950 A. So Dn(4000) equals 2.14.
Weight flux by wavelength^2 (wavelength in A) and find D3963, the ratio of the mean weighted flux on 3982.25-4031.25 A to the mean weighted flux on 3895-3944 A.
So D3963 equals 1.95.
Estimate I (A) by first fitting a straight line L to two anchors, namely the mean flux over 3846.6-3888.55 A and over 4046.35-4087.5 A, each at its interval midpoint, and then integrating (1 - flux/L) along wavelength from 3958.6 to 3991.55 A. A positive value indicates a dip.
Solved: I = 6.9 A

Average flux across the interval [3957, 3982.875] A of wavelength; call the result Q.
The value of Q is 10.2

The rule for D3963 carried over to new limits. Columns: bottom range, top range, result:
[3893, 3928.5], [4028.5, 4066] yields 1.59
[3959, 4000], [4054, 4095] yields 1.63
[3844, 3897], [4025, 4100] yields 2.25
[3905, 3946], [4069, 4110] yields 2.40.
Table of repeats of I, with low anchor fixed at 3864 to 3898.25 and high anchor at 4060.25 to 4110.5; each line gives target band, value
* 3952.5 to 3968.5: 4.90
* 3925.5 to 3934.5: 5.13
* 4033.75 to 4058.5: -0.64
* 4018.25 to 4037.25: -2.18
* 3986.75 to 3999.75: -1.72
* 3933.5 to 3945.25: 5.72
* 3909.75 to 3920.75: -1.19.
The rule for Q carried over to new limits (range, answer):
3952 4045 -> 16.8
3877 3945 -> 10.6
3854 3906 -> 10.5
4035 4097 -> 20.5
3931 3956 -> 9.57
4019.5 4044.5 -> 20.5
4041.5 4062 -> 19.5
